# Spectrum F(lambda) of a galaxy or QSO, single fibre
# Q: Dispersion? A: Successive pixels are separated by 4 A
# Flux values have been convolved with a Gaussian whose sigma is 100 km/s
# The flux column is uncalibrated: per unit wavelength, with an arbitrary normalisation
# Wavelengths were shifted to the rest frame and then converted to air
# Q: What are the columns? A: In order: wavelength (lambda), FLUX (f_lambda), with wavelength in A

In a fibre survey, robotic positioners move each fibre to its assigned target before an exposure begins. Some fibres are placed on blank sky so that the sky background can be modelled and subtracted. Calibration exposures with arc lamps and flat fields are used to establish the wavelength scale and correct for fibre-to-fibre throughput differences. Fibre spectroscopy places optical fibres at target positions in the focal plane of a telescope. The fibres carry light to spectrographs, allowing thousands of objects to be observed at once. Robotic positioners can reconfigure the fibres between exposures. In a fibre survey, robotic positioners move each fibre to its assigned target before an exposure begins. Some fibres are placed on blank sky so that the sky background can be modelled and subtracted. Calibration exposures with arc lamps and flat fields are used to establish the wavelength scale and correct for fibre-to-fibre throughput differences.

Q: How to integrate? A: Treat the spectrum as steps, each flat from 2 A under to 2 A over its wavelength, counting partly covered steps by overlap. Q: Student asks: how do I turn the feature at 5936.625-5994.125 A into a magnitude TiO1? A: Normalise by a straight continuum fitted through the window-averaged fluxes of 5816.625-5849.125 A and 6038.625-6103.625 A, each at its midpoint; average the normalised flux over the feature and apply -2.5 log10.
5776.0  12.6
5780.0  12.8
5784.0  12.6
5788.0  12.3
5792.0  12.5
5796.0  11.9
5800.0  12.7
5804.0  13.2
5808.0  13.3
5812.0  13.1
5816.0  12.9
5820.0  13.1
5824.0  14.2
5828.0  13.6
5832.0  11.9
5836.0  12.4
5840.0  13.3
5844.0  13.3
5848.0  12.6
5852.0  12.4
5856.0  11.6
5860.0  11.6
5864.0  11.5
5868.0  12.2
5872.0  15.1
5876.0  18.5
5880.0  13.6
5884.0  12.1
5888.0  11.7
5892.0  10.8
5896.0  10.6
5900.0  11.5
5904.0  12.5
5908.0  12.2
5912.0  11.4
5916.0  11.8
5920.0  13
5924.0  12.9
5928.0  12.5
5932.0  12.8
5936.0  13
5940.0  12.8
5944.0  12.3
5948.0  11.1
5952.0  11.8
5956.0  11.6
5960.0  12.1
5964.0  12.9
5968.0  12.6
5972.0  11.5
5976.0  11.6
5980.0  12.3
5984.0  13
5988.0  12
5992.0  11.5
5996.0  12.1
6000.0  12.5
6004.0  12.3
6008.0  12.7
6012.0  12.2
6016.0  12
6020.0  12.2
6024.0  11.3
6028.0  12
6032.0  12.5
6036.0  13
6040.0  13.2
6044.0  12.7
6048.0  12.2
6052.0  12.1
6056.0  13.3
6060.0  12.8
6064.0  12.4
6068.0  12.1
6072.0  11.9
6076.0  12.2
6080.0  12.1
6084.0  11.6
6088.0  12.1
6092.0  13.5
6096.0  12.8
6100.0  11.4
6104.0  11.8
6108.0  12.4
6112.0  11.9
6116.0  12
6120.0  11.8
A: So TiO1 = 0.05 mag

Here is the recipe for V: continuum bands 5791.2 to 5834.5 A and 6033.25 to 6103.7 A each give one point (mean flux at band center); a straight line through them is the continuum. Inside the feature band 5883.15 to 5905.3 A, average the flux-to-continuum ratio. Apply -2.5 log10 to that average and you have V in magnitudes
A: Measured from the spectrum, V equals 0.12 mag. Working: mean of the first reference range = 13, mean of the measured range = 11.5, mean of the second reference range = 12.4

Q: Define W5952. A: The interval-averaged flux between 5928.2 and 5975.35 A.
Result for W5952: 12.2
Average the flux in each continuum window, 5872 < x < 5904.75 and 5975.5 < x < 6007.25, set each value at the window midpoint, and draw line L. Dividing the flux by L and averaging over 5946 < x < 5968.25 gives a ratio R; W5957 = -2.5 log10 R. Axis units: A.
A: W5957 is 0.039 mag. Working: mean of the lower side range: 12.8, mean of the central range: 12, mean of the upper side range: 12.2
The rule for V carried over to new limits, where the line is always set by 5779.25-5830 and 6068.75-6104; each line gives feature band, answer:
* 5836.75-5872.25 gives 0.03 mag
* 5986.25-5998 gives 0.05 mag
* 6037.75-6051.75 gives -0.03 mag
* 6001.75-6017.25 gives 0.01 mag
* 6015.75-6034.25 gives 0.03 mag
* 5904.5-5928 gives 0.03 mag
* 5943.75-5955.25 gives 0.08 mag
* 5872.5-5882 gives -0.24 mag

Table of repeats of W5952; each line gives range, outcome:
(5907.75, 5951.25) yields 12.3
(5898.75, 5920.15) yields 12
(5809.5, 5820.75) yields 13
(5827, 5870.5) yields 12.4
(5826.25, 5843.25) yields 12.8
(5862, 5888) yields 13.7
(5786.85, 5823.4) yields 12.8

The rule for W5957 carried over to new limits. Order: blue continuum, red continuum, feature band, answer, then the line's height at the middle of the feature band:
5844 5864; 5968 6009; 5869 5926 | -0.05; 12.1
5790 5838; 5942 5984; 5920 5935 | -0.05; 12.2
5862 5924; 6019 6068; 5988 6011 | 0.03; 12.5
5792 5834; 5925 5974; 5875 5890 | -0.09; 12.6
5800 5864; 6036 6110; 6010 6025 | 0.05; 12.5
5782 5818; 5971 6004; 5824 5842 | -0.03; 12.6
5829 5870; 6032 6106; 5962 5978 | 0.02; 12.4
